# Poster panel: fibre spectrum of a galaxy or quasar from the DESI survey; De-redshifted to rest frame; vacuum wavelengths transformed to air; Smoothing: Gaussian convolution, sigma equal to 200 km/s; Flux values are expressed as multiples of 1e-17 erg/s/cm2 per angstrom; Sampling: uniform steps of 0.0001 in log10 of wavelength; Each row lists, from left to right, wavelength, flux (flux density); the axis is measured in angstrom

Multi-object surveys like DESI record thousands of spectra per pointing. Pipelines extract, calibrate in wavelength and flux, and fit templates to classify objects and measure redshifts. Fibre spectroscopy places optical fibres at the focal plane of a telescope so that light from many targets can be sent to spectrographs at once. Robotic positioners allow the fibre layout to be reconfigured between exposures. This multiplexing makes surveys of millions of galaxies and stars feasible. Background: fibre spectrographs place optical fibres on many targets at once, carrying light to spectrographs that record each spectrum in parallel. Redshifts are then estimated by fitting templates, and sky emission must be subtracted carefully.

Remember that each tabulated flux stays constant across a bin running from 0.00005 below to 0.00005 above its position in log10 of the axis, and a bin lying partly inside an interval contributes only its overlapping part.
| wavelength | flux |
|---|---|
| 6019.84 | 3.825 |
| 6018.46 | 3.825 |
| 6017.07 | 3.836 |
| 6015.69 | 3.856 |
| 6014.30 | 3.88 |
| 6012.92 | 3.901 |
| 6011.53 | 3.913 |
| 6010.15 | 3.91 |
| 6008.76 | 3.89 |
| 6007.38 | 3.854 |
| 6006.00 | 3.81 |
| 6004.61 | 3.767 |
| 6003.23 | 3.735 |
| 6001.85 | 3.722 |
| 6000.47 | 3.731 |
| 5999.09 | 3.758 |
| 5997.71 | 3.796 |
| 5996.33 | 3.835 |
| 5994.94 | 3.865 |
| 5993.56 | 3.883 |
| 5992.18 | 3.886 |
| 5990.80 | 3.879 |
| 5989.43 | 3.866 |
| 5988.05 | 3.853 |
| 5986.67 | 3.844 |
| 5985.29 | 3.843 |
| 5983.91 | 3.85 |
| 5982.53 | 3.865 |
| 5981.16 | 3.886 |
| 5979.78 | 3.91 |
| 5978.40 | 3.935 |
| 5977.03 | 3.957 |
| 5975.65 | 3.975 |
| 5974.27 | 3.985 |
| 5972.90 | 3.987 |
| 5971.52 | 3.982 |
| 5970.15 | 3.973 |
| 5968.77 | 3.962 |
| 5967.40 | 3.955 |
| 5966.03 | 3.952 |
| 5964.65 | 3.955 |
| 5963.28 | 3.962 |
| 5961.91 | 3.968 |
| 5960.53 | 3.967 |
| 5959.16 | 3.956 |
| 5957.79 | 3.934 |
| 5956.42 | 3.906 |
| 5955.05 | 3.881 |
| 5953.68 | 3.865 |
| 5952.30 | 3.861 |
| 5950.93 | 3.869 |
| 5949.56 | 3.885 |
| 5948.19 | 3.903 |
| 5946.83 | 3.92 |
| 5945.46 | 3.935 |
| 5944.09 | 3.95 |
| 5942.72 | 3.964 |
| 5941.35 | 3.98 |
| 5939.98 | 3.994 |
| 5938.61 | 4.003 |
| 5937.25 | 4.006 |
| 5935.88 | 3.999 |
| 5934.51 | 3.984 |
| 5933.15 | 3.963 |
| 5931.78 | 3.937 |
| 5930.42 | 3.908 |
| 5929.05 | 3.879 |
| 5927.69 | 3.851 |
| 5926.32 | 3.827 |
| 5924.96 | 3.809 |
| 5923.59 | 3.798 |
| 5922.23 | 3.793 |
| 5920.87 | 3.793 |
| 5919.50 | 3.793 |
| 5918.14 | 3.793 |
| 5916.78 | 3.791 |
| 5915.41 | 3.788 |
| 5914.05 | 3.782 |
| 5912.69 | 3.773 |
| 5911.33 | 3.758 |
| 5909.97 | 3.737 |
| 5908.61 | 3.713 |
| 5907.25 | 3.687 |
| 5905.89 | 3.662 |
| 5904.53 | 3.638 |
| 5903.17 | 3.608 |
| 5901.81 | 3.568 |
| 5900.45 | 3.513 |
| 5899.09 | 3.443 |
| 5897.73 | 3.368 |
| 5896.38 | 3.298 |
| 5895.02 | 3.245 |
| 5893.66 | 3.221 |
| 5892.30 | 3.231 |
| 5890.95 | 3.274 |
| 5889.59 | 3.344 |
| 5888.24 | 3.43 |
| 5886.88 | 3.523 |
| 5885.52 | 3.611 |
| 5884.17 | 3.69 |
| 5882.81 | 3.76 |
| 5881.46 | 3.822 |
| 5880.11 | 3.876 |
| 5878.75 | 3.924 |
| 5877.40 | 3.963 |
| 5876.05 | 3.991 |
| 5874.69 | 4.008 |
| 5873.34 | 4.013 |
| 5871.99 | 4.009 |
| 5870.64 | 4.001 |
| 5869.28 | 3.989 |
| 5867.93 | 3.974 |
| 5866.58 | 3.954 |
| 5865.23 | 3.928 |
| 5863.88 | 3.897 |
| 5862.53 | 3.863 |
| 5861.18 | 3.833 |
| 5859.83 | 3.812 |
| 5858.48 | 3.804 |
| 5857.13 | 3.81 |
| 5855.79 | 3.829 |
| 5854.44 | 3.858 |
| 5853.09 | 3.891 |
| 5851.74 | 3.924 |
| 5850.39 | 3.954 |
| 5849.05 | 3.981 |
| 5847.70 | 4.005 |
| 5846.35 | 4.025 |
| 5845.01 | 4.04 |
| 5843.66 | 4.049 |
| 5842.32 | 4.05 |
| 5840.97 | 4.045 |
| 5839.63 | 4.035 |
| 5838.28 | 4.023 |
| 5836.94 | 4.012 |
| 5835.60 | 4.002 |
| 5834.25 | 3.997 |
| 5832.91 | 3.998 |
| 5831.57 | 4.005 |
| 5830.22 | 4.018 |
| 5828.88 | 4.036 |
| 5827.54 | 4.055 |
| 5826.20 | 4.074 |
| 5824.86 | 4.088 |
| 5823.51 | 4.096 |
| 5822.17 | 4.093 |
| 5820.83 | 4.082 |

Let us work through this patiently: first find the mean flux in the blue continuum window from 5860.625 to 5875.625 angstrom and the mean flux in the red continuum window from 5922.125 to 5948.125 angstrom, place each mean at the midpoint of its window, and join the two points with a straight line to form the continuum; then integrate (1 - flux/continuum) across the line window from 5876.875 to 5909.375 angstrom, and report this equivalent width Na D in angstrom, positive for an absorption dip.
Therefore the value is 3.2 angstrom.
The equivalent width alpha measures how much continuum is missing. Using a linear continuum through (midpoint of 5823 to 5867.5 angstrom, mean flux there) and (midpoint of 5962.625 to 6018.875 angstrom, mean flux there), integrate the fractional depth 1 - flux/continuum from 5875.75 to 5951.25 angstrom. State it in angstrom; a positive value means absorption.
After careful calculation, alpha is 3.6 angstrom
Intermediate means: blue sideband 3.97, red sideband 3.88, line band 3.74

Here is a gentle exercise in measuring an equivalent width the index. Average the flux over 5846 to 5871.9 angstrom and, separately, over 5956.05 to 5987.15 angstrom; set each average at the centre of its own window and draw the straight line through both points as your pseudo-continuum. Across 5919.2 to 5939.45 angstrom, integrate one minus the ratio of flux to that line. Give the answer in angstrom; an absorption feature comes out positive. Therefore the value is 0.18 angstrom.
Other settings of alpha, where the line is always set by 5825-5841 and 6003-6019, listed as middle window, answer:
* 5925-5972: -0.3 angstrom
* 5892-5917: 2.4 angstrom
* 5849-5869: 0.6 angstrom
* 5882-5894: 1.5 angstrom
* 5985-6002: 0.2 angstrom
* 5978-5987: 0.0 angstrom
